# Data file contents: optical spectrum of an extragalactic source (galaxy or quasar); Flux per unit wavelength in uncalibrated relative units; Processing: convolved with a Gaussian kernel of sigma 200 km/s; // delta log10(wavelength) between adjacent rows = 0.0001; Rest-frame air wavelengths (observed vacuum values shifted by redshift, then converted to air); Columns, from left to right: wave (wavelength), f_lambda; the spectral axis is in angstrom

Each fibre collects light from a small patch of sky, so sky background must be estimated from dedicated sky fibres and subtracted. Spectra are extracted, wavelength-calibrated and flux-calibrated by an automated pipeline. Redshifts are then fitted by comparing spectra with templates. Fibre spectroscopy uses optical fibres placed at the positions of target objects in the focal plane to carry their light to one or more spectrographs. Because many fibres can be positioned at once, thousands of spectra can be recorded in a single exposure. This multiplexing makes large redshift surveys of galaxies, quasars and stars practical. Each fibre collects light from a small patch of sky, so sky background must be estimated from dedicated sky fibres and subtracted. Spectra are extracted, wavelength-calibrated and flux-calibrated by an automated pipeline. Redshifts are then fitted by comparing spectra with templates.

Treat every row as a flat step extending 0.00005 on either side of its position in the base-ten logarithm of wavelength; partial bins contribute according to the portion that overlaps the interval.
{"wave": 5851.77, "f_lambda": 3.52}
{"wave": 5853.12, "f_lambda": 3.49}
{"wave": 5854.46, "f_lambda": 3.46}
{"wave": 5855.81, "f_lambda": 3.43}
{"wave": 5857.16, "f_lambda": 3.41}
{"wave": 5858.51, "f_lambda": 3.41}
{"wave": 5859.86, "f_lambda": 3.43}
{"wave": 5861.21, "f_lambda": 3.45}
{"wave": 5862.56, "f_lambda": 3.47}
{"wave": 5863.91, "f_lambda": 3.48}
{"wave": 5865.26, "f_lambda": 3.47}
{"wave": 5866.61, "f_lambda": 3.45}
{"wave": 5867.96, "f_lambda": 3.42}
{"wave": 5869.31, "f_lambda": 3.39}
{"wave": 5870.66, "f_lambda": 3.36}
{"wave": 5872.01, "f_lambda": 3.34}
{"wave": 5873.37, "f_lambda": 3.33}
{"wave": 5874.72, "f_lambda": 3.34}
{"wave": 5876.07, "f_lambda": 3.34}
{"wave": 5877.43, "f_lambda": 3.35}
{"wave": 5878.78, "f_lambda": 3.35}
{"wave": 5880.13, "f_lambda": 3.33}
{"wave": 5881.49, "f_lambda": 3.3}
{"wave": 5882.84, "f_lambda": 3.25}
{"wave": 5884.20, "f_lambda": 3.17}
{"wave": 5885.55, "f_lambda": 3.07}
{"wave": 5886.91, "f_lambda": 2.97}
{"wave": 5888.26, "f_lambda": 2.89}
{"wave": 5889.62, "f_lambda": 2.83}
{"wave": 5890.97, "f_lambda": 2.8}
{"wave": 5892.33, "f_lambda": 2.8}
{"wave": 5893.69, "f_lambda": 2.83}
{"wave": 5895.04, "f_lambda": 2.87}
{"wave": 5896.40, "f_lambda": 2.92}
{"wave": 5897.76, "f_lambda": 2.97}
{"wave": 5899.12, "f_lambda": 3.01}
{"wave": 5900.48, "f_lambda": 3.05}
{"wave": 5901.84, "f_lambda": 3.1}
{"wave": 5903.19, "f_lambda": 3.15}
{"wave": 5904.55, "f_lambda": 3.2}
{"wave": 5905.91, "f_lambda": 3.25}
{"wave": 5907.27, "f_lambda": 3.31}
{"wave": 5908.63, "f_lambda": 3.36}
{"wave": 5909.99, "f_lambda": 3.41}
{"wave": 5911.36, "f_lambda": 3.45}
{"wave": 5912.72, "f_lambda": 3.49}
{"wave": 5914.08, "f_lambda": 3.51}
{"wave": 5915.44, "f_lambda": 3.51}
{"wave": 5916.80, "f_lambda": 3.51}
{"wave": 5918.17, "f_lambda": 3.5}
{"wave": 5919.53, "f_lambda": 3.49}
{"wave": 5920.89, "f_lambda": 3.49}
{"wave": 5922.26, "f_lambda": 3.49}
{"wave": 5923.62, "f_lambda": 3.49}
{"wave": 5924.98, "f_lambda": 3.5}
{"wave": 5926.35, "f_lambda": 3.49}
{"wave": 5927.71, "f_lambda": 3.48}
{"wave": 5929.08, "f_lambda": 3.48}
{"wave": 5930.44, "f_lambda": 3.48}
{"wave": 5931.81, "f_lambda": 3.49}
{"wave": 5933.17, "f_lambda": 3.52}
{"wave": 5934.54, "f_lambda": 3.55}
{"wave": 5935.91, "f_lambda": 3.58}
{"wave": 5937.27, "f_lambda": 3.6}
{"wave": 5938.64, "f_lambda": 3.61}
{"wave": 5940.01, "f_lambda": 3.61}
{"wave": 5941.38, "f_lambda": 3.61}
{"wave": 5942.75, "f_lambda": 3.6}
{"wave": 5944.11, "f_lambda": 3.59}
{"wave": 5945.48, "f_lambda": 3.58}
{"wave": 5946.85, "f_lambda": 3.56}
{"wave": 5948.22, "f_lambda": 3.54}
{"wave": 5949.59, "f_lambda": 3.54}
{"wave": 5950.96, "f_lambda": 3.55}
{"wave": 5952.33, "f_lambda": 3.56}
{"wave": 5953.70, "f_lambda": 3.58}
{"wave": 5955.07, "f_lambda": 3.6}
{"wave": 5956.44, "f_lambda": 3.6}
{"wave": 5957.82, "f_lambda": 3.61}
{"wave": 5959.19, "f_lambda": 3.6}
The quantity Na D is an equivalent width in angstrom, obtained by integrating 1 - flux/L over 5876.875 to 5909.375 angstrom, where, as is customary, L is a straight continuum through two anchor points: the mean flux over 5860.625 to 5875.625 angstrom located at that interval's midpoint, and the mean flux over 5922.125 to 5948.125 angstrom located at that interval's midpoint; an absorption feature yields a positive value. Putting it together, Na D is 3.49 angstrom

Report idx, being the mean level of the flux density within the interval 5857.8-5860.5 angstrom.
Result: 3.42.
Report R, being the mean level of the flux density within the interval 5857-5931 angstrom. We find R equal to 3.29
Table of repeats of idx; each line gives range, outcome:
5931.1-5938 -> 3.55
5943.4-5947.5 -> 3.58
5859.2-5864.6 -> 3.46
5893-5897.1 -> 2.87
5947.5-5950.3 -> 3.54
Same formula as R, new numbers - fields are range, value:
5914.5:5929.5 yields 3.49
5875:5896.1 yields 3.08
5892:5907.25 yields 3.03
